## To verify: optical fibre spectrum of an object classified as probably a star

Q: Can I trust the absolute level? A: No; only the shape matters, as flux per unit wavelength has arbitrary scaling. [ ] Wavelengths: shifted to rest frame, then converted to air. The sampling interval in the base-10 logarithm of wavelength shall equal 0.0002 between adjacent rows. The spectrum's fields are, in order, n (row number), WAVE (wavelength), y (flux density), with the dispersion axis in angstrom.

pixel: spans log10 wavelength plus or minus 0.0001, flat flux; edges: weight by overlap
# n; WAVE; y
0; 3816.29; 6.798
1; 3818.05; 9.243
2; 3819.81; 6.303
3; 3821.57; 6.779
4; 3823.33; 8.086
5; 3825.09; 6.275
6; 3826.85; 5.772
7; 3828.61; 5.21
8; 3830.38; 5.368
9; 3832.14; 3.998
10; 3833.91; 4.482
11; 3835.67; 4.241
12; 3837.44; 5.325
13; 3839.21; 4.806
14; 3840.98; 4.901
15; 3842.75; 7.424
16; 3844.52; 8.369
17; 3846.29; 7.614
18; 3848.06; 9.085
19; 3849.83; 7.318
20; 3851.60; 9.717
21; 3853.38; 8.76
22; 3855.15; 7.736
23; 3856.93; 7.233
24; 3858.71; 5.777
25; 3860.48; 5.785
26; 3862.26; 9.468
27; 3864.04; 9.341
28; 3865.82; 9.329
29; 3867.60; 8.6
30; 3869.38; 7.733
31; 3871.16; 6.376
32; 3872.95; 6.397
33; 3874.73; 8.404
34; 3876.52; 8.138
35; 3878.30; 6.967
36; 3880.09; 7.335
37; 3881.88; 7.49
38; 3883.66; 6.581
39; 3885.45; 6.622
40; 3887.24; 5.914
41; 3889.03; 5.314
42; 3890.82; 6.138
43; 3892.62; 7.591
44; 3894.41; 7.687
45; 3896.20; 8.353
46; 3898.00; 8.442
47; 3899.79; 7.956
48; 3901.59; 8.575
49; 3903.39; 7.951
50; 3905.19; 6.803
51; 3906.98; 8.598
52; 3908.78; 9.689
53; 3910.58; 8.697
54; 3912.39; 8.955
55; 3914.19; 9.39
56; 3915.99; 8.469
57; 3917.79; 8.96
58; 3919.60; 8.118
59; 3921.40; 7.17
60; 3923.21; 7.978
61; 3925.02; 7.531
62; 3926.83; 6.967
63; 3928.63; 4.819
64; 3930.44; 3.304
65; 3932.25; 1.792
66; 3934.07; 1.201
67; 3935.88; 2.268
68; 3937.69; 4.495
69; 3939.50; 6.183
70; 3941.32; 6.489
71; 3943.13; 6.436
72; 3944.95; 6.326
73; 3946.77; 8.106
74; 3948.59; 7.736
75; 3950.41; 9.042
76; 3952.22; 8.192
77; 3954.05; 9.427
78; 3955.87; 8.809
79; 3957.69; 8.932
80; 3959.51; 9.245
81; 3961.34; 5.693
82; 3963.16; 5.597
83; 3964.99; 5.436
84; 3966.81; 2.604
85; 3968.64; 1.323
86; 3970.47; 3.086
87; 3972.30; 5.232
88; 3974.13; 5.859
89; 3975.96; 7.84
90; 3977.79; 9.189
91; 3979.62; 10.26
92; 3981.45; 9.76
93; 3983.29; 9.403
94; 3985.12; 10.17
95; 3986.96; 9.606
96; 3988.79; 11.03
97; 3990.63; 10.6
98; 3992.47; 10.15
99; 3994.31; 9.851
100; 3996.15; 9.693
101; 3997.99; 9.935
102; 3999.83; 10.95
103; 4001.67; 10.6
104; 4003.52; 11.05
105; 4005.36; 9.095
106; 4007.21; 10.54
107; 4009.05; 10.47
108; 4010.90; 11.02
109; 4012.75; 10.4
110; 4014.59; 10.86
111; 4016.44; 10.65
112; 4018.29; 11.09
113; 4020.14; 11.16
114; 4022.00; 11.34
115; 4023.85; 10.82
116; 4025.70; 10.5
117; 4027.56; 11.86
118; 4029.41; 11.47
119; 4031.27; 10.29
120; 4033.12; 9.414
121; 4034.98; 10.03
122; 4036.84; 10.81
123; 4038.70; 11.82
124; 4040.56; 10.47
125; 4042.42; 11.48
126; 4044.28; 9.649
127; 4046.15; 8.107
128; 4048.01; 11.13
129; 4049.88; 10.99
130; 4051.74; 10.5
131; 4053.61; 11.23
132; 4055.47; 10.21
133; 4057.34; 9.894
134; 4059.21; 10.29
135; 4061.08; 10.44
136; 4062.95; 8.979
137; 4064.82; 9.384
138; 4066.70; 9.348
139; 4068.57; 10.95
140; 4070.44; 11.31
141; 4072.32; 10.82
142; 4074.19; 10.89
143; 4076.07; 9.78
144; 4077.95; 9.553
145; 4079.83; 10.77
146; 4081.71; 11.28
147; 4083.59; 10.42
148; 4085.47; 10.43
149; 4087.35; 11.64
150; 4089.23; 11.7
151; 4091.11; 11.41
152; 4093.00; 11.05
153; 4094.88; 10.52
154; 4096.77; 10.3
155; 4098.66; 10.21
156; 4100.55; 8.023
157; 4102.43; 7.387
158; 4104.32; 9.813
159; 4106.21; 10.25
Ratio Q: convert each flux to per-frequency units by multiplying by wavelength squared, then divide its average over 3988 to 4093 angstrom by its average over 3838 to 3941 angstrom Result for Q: 1.59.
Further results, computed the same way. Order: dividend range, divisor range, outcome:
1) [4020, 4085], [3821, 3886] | 1.65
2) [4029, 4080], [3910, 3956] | 1.63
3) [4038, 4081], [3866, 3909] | 1.51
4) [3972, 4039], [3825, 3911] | 1.52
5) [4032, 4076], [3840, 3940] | 1.56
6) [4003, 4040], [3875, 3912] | 1.51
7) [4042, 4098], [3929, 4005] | 1.49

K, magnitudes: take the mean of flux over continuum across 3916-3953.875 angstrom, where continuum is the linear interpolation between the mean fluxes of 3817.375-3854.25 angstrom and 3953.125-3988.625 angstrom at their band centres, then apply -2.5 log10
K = 0.139 mag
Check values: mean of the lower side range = 6.61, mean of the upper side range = 7.32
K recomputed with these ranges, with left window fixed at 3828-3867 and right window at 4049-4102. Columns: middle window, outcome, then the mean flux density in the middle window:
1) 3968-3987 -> 0.20 mag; 7.42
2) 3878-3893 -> 0.13 mag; 6.61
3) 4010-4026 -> -0.14 mag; 10.9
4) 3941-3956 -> 0.08 mag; 7.84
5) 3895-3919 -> -0.09 mag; 8.51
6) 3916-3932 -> 0.19 mag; 6.74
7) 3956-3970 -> 0.46 mag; 5.65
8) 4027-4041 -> -0.10 mag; 10.8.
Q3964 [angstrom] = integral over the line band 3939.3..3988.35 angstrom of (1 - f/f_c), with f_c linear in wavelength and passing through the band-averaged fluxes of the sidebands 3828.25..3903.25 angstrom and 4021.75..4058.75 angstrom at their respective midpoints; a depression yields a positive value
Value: 9.52 angstrom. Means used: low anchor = 7.12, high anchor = 10.6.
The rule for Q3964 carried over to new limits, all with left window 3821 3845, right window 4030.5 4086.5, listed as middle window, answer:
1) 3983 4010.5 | -3.49 angstrom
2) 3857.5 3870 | -3.19 angstrom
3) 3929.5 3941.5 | 6.64 angstrom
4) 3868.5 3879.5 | -1.27 angstrom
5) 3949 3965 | 0.60 angstrom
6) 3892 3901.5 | -1.38 angstrom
